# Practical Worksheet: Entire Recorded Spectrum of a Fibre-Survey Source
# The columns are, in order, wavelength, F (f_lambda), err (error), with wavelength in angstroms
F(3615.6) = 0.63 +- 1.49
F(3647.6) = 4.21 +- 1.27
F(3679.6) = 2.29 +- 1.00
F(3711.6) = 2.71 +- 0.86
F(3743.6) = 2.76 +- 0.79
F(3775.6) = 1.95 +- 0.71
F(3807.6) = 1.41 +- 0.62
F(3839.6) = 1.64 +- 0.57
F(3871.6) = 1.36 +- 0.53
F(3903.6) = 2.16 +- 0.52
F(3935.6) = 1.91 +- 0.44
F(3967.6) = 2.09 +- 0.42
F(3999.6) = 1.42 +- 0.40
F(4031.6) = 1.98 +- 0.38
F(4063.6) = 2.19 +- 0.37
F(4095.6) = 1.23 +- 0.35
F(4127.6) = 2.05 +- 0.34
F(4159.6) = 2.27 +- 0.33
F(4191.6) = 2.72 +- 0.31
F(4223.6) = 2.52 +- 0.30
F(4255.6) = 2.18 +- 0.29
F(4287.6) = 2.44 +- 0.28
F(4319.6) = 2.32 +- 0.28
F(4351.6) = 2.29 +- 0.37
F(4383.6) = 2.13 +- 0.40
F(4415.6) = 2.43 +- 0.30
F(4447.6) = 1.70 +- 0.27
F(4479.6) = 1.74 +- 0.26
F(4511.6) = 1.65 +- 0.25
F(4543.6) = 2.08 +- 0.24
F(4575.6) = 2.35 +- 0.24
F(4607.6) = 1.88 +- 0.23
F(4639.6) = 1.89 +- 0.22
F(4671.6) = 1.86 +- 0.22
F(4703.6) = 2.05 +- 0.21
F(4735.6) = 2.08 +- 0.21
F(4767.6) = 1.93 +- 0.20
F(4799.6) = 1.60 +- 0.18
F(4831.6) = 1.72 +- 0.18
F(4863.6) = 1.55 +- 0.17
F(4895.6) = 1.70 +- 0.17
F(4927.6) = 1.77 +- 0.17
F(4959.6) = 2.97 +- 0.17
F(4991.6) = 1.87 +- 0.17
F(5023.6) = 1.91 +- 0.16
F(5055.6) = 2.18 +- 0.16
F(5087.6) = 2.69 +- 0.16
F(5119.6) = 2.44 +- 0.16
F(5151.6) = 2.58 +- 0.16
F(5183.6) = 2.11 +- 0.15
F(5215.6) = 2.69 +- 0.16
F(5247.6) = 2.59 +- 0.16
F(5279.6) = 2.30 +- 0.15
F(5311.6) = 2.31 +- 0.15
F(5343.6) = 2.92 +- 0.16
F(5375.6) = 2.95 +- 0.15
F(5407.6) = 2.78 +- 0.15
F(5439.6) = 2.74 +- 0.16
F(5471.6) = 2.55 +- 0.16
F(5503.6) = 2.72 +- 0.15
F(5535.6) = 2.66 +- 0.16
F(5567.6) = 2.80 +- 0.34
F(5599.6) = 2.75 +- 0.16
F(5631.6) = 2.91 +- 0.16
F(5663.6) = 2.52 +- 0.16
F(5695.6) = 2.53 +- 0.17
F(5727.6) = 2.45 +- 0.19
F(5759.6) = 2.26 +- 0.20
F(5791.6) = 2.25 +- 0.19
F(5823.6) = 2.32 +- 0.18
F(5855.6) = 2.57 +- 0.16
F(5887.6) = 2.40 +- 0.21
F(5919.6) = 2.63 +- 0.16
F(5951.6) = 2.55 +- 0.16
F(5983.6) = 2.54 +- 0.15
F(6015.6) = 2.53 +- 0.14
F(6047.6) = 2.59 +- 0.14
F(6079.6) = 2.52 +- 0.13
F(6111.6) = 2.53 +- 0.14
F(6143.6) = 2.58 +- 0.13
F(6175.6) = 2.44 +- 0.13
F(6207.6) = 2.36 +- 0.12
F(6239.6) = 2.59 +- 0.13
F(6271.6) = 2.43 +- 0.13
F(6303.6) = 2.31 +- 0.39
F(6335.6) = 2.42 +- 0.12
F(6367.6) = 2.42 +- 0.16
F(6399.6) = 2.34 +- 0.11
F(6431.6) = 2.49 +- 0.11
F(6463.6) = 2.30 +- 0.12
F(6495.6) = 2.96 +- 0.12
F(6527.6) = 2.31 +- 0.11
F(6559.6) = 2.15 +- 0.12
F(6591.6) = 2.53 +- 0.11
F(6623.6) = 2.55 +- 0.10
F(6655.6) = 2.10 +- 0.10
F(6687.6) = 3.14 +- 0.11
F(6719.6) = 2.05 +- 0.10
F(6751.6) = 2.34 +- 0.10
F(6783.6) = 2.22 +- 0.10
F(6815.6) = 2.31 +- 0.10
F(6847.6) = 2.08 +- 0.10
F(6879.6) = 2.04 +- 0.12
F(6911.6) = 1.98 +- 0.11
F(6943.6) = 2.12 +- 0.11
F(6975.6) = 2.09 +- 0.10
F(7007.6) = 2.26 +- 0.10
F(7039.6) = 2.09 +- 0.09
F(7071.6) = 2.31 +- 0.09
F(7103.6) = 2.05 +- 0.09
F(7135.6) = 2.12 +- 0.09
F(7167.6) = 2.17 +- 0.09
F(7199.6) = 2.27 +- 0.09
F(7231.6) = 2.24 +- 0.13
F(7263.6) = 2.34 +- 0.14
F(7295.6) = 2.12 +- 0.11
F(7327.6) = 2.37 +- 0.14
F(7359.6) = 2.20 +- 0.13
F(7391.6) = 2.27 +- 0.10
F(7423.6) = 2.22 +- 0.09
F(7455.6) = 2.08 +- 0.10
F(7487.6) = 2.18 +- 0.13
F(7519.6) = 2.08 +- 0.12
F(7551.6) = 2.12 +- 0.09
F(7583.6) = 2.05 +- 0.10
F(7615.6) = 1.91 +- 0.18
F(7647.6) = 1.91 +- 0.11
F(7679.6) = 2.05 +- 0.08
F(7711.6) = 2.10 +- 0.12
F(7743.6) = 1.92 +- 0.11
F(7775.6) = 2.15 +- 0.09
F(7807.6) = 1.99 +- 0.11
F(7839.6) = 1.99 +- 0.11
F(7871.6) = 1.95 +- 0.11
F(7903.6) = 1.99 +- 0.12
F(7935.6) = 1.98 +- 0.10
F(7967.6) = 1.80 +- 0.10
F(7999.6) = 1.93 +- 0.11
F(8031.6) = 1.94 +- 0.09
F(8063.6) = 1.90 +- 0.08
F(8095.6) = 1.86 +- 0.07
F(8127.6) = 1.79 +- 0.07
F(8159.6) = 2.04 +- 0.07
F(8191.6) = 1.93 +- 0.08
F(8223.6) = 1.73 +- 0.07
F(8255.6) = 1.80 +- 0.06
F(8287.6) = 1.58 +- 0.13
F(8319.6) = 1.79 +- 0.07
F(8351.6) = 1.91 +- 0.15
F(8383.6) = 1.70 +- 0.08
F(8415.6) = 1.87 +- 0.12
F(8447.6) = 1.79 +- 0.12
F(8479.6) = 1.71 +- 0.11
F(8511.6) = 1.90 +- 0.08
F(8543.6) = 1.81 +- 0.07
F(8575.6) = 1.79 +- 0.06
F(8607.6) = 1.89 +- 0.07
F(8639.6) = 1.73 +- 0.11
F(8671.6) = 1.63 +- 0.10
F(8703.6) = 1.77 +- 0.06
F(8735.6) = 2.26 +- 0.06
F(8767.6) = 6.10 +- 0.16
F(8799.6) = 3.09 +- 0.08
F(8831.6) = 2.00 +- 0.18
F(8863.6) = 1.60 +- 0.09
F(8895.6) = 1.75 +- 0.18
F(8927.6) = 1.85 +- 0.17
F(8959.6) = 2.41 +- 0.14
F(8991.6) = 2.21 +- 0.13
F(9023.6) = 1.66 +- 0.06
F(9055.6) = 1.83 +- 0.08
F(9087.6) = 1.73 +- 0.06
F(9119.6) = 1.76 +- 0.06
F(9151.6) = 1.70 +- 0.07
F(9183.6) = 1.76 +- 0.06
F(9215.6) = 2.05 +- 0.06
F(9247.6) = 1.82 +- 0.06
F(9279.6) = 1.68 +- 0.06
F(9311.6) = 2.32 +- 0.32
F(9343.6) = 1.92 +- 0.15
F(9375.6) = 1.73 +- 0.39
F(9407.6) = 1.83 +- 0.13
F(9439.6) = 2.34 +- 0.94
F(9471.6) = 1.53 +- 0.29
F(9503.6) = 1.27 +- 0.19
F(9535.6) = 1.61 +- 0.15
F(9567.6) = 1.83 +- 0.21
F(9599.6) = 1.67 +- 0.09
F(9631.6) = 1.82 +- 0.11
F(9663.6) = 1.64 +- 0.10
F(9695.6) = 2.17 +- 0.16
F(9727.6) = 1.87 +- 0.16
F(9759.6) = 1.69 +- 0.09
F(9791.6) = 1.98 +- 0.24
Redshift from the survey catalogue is 0.33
